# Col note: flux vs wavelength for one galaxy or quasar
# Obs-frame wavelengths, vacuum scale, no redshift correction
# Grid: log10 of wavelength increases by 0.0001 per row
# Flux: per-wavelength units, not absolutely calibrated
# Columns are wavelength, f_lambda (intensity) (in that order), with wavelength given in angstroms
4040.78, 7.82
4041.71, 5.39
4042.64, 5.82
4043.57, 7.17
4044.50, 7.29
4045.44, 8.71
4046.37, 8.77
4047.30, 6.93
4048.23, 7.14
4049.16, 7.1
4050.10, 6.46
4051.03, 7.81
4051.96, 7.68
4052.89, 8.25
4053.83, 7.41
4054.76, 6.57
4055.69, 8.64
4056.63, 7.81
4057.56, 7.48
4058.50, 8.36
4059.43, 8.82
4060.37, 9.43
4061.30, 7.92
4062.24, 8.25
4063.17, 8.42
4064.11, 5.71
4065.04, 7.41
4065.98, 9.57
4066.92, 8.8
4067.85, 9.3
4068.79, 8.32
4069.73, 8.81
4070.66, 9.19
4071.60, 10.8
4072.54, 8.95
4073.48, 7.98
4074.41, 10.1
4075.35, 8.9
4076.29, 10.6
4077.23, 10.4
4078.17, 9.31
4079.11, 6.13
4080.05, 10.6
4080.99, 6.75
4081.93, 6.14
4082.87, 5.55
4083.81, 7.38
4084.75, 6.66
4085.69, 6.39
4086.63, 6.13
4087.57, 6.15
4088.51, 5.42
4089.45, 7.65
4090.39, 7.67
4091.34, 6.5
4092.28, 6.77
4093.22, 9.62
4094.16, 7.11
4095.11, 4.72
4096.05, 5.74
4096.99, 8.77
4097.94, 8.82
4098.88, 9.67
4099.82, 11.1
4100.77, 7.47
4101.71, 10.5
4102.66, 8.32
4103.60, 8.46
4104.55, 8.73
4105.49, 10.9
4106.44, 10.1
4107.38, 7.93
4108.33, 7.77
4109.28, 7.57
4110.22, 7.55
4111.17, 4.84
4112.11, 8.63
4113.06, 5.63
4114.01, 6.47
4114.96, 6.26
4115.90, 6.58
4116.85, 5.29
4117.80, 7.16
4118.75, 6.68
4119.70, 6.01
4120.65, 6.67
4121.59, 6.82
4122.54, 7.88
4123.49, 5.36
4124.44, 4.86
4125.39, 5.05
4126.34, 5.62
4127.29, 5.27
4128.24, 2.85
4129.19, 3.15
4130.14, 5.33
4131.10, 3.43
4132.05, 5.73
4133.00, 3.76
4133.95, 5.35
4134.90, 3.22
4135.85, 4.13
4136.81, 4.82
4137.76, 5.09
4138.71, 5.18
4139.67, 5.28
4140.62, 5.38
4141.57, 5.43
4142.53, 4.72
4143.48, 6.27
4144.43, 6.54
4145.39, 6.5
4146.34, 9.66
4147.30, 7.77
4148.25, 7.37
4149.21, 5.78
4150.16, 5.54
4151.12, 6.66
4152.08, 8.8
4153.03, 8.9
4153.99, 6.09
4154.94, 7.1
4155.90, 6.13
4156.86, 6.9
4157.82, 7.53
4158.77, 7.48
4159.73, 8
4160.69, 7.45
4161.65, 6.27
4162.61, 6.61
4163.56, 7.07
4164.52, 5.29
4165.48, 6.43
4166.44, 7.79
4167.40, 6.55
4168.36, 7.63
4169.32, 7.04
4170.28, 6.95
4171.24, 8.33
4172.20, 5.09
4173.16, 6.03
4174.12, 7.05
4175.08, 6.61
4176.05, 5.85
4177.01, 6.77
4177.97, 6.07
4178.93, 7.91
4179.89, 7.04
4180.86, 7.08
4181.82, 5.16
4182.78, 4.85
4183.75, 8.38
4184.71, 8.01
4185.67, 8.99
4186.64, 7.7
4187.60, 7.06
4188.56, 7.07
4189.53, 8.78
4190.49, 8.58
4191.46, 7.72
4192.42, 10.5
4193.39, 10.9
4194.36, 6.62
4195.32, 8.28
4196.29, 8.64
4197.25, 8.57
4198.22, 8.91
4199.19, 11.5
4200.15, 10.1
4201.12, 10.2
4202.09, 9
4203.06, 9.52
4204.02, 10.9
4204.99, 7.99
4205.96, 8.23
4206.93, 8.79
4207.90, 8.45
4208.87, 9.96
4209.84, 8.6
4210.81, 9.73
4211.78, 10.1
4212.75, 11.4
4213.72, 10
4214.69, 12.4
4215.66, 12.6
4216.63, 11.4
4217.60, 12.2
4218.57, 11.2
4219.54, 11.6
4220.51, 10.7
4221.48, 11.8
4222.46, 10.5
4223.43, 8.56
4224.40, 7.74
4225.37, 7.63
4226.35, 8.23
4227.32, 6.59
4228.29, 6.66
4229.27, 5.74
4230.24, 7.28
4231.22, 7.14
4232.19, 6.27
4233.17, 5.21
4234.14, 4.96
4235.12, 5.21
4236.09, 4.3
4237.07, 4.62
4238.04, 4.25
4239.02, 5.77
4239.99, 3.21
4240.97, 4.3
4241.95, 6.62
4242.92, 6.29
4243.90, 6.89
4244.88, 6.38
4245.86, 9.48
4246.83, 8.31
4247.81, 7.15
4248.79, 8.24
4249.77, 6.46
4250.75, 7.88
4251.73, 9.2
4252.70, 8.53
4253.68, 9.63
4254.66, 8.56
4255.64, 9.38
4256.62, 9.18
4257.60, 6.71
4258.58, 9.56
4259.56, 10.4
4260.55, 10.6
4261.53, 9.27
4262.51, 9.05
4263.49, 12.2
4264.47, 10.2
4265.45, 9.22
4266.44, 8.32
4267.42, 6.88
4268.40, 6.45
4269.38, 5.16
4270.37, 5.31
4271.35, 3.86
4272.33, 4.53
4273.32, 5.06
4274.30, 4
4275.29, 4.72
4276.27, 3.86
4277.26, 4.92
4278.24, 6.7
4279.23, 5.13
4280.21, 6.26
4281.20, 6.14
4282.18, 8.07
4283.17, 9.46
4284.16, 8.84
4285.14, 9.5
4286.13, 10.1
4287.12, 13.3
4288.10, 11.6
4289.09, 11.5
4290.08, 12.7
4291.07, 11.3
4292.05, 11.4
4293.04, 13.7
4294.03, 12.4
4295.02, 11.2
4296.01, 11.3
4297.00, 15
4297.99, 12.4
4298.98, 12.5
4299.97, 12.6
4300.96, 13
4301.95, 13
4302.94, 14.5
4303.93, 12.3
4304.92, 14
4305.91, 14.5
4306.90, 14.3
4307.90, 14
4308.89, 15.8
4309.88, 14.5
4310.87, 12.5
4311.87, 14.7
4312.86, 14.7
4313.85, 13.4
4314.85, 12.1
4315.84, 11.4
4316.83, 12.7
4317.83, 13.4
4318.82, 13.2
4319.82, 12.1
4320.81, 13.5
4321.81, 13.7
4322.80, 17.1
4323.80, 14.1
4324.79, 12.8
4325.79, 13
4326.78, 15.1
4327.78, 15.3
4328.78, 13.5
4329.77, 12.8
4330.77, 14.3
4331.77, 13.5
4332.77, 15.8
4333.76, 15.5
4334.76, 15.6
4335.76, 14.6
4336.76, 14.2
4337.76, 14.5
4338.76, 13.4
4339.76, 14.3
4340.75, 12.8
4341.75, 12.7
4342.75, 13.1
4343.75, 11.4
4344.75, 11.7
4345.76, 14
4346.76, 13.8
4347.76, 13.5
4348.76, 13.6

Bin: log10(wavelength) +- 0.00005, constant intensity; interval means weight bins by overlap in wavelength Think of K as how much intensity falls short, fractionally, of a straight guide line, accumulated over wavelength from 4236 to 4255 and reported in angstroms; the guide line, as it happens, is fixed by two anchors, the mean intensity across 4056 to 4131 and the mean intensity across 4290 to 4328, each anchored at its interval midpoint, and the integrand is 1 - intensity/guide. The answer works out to 7.9 angstroms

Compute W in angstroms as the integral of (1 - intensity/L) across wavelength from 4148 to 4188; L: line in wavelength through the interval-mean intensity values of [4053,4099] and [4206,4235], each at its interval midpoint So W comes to 7.8 angstroms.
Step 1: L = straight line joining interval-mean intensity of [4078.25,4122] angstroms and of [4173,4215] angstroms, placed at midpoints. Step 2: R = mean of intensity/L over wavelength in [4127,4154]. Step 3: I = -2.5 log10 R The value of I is 0.36 mag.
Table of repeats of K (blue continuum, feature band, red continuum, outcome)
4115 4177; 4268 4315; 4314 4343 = 7.69 angstroms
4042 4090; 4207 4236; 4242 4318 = 1.27 angstroms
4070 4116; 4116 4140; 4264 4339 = 9.25 angstroms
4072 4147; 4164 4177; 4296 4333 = 3.23 angstroms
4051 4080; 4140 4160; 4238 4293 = 3.40 angstroms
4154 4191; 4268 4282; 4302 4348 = 7.70 angstroms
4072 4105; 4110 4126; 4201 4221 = 4.09 angstroms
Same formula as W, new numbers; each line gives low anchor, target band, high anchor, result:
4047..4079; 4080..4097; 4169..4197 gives 2.8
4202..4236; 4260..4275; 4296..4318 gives 5.3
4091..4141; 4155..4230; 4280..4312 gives 5.4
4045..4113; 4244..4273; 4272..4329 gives 7.4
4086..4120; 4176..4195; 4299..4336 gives 4.5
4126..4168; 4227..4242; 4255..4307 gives 5.1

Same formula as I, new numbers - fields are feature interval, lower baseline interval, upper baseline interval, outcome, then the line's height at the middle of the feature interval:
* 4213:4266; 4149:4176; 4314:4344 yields 0.21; 10.1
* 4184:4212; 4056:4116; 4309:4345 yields 0.19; 10.7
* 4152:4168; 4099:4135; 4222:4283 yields -0.04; 6.77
